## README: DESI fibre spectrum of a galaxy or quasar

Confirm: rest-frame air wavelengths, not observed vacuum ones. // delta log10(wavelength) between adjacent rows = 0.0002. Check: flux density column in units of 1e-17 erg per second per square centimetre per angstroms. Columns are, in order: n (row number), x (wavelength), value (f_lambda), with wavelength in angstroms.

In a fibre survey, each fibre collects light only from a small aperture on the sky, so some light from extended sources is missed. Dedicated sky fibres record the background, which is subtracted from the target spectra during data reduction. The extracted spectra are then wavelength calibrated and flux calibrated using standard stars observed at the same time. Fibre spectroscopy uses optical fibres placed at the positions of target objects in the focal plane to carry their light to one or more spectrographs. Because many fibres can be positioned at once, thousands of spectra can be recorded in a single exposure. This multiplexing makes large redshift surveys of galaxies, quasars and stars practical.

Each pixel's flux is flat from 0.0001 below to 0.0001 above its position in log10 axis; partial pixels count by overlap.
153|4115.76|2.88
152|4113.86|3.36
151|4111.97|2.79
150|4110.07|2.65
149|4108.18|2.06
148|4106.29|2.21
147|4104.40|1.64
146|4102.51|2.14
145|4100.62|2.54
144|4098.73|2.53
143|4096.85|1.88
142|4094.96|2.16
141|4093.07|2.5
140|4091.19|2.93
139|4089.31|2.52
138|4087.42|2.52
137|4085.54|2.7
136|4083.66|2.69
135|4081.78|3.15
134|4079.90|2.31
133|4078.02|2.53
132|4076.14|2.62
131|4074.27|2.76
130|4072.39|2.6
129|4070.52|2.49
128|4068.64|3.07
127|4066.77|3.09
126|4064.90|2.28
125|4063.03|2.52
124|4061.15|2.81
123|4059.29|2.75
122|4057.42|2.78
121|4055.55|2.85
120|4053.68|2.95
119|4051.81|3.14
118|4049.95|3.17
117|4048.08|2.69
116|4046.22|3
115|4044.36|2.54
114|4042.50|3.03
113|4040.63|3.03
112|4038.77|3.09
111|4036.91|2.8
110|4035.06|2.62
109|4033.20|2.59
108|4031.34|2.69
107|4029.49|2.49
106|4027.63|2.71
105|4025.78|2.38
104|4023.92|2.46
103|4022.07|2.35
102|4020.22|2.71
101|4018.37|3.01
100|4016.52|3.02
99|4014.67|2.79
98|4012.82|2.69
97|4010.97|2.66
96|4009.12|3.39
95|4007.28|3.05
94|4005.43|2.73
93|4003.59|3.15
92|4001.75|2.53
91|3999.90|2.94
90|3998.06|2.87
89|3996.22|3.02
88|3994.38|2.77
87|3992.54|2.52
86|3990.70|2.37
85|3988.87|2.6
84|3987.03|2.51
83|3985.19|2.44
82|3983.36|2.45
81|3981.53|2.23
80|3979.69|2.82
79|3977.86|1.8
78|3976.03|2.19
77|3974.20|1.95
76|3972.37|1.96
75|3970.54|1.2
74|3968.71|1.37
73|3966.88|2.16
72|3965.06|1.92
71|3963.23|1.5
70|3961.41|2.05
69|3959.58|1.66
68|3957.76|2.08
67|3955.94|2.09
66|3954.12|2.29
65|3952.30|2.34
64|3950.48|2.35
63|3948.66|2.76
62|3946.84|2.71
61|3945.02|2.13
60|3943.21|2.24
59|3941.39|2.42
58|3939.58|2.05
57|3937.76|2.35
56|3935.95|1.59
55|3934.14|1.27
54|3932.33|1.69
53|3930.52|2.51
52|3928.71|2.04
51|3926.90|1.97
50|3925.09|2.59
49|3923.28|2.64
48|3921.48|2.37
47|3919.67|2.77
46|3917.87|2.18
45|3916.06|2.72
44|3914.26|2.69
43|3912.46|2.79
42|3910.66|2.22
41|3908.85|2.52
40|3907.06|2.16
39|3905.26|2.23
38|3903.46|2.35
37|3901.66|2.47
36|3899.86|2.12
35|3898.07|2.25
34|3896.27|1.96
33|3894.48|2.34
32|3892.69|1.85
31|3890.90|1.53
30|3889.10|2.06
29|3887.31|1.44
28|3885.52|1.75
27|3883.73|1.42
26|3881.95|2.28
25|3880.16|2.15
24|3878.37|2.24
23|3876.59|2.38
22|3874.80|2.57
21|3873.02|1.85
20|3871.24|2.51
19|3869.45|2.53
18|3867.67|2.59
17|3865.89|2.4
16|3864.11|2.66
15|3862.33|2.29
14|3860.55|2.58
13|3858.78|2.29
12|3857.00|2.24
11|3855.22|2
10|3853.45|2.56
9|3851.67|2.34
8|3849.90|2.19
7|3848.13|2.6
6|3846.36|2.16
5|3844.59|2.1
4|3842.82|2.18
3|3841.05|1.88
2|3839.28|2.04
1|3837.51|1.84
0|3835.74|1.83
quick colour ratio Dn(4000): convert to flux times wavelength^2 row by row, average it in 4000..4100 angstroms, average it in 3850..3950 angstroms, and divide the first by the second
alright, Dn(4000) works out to 1.31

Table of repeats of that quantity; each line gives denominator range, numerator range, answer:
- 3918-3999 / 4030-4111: 1.26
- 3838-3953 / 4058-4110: 1.24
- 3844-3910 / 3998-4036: 1.33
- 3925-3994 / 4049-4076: 1.38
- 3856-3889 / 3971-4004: 1.18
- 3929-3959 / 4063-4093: 1.32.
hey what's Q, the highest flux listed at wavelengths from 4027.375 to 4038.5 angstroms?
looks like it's 2.8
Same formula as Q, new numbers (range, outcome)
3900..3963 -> 2.79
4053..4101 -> 3.15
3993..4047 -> 3.39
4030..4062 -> 3.17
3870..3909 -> 2.57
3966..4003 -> 3.02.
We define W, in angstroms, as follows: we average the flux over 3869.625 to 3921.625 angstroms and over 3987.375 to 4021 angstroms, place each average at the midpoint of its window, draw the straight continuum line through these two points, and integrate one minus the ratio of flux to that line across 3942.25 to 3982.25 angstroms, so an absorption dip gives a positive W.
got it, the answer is 7.7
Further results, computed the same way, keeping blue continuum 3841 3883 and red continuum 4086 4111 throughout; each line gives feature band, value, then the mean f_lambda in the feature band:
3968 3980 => 2.41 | 1.86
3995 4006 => -2.57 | 2.88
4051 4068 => -3.39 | 2.8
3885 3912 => 2.60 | 2.1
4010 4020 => -2.13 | 2.83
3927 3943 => 2.24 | 2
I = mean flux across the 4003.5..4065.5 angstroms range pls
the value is 2.79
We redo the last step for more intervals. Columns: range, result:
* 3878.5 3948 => 2.18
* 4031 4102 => 2.7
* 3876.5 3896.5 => 1.93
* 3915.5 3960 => 2.23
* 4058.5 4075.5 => 2.71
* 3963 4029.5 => 2.49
